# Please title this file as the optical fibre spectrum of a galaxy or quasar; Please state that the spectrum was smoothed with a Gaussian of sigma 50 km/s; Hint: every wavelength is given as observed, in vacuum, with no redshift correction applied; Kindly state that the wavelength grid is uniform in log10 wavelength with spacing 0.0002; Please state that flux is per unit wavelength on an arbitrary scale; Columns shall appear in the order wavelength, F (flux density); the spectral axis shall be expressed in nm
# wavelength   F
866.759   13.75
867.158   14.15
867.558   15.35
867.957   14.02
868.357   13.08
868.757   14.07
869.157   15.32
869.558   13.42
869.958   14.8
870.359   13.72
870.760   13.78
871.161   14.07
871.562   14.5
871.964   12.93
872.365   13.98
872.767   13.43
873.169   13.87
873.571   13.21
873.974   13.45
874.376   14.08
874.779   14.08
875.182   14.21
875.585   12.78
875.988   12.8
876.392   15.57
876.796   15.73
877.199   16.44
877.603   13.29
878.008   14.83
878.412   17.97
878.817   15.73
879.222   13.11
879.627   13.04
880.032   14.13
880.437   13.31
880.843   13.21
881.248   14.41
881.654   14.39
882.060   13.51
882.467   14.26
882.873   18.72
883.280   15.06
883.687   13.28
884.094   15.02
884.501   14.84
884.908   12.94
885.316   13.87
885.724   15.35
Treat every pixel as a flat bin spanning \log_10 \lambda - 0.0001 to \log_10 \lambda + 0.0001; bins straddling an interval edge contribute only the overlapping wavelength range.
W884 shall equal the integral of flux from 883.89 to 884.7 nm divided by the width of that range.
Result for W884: 14.9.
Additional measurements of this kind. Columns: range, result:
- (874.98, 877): 14.2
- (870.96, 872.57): 13.9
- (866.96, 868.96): 14.1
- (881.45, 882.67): 14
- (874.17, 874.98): 14.1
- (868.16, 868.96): 13.6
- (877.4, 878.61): 15.4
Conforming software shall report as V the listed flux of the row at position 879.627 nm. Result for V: 13.04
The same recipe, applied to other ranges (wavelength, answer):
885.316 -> 13.87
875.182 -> 14.21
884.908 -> 12.94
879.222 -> 13.11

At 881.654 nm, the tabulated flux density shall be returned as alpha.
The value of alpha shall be 14.39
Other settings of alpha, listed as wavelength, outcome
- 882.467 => 14.26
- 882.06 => 13.51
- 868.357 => 13.08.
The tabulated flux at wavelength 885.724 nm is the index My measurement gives 15.35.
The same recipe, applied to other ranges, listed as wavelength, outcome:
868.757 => 14.07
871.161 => 14.07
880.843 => 13.21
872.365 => 13.98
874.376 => 14.08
